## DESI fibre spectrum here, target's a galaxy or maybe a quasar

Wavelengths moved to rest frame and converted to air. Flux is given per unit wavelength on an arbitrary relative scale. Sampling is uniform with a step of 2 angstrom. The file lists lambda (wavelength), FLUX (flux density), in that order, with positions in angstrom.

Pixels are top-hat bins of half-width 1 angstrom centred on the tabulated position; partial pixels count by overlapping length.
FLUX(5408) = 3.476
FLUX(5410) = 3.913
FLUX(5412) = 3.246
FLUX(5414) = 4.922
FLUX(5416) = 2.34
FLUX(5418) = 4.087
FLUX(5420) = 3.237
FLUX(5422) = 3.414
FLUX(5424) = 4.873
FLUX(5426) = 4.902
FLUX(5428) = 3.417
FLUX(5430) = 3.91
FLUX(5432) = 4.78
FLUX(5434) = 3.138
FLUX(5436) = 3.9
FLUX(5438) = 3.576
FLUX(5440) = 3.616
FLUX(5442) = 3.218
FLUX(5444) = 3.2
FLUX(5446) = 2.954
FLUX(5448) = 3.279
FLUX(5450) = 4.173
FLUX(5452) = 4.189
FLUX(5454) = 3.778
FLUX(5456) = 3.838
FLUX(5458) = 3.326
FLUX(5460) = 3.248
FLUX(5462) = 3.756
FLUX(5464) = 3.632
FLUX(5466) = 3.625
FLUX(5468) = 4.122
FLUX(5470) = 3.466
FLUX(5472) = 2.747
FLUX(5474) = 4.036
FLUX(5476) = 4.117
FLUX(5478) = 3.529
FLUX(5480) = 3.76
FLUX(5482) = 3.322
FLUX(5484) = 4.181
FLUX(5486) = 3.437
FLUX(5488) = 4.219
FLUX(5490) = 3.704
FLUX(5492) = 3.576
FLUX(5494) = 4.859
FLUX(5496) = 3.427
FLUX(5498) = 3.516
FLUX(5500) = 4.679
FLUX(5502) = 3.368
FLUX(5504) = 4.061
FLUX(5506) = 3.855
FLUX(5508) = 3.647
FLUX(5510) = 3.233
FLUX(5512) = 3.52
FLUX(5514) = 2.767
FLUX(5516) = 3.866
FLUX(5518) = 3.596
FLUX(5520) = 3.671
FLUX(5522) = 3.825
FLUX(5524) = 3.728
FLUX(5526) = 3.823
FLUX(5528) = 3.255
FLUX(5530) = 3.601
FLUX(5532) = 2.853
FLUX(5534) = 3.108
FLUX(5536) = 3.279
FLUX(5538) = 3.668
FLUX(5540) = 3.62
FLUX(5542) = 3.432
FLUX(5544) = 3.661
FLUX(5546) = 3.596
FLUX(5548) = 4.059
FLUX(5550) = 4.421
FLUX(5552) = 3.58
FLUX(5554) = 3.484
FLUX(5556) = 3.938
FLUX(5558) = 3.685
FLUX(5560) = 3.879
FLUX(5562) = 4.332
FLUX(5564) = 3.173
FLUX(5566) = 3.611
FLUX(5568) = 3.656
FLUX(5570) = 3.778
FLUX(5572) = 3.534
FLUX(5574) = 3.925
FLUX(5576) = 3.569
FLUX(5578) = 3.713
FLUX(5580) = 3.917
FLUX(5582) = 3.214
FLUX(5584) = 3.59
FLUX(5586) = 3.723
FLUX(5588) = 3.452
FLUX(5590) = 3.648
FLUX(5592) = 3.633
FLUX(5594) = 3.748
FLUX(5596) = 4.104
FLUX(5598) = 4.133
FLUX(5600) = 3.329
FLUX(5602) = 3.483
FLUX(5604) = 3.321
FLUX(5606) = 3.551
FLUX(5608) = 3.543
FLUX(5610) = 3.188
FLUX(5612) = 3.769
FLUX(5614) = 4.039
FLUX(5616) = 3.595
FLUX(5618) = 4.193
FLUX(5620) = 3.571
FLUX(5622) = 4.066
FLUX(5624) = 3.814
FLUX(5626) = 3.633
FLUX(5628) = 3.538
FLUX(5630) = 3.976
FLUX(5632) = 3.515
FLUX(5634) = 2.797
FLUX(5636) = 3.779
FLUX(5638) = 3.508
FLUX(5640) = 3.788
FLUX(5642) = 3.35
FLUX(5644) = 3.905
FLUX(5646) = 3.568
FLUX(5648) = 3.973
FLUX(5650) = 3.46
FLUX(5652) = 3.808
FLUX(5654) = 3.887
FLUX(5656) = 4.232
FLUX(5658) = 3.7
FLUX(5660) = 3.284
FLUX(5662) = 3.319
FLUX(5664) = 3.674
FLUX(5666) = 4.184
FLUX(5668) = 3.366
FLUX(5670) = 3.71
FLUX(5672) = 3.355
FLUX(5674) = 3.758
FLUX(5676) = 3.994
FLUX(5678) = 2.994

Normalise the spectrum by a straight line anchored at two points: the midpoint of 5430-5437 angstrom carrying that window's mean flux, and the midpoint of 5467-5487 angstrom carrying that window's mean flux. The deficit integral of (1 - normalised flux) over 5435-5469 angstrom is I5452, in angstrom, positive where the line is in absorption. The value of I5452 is 1.8 angstrom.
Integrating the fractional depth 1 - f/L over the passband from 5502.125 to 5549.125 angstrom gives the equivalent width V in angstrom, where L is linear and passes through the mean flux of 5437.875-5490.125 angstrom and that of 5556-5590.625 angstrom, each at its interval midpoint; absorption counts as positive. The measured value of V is 1.4 angstrom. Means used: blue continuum 3.63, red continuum 3.68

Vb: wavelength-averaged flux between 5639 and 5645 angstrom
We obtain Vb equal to 3.68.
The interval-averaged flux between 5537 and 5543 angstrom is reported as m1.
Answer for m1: 3.57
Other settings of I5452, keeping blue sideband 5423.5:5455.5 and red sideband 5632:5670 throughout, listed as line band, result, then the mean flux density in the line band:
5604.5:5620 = 0.0 angstrom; 3.68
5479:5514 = -0.1 angstrom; 3.76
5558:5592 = 0.2 angstrom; 3.67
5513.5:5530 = 0.6 angstrom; 3.59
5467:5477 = 0.2 angstrom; 3.7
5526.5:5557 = 1.2 angstrom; 3.57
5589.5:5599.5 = -0.4 angstrom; 3.84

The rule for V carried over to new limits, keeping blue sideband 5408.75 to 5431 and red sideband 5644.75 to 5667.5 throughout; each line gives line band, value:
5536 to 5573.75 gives 0.55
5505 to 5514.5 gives 0.90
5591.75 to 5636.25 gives 1.00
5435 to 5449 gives 1.59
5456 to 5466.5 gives 0.76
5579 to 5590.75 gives 0.54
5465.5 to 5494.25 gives 0.42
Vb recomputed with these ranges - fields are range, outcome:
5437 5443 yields 3.47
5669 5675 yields 3.61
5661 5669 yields 3.64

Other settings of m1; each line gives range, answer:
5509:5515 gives 3.17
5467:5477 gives 3.7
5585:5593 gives 3.61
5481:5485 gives 3.75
